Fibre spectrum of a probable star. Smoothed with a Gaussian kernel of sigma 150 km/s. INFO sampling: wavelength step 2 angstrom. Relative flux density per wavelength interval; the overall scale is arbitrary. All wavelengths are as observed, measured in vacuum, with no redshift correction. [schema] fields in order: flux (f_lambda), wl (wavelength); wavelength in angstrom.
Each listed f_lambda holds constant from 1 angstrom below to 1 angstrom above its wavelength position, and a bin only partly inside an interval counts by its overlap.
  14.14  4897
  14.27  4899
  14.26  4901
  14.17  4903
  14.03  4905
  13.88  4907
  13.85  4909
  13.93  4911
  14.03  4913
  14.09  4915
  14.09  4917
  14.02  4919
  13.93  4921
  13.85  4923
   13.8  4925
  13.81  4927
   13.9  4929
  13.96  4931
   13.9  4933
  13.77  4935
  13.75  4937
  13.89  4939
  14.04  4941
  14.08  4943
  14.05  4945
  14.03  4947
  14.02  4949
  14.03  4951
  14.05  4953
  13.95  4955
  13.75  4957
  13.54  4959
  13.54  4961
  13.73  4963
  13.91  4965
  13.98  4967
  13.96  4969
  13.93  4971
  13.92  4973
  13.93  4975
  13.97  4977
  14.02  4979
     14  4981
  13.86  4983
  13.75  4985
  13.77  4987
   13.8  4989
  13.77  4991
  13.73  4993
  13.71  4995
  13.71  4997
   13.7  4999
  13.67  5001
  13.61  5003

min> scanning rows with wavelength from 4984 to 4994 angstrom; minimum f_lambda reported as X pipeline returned 13.73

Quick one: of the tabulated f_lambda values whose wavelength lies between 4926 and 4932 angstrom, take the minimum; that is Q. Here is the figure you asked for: 13.81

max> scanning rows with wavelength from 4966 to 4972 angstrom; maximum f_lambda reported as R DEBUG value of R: 13.98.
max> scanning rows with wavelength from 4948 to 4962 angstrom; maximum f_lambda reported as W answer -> 14.05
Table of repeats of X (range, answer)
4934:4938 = 13.75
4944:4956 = 13.95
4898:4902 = 14.26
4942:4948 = 14.03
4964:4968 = 13.91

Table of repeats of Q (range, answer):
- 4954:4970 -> 13.54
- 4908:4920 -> 13.85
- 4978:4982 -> 14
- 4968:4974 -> 13.92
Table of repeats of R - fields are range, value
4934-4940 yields 13.89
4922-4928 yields 13.85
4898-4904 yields 14.27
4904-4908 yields 14.03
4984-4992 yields 13.8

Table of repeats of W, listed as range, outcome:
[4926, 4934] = 13.96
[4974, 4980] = 14.02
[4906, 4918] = 14.09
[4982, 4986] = 13.86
